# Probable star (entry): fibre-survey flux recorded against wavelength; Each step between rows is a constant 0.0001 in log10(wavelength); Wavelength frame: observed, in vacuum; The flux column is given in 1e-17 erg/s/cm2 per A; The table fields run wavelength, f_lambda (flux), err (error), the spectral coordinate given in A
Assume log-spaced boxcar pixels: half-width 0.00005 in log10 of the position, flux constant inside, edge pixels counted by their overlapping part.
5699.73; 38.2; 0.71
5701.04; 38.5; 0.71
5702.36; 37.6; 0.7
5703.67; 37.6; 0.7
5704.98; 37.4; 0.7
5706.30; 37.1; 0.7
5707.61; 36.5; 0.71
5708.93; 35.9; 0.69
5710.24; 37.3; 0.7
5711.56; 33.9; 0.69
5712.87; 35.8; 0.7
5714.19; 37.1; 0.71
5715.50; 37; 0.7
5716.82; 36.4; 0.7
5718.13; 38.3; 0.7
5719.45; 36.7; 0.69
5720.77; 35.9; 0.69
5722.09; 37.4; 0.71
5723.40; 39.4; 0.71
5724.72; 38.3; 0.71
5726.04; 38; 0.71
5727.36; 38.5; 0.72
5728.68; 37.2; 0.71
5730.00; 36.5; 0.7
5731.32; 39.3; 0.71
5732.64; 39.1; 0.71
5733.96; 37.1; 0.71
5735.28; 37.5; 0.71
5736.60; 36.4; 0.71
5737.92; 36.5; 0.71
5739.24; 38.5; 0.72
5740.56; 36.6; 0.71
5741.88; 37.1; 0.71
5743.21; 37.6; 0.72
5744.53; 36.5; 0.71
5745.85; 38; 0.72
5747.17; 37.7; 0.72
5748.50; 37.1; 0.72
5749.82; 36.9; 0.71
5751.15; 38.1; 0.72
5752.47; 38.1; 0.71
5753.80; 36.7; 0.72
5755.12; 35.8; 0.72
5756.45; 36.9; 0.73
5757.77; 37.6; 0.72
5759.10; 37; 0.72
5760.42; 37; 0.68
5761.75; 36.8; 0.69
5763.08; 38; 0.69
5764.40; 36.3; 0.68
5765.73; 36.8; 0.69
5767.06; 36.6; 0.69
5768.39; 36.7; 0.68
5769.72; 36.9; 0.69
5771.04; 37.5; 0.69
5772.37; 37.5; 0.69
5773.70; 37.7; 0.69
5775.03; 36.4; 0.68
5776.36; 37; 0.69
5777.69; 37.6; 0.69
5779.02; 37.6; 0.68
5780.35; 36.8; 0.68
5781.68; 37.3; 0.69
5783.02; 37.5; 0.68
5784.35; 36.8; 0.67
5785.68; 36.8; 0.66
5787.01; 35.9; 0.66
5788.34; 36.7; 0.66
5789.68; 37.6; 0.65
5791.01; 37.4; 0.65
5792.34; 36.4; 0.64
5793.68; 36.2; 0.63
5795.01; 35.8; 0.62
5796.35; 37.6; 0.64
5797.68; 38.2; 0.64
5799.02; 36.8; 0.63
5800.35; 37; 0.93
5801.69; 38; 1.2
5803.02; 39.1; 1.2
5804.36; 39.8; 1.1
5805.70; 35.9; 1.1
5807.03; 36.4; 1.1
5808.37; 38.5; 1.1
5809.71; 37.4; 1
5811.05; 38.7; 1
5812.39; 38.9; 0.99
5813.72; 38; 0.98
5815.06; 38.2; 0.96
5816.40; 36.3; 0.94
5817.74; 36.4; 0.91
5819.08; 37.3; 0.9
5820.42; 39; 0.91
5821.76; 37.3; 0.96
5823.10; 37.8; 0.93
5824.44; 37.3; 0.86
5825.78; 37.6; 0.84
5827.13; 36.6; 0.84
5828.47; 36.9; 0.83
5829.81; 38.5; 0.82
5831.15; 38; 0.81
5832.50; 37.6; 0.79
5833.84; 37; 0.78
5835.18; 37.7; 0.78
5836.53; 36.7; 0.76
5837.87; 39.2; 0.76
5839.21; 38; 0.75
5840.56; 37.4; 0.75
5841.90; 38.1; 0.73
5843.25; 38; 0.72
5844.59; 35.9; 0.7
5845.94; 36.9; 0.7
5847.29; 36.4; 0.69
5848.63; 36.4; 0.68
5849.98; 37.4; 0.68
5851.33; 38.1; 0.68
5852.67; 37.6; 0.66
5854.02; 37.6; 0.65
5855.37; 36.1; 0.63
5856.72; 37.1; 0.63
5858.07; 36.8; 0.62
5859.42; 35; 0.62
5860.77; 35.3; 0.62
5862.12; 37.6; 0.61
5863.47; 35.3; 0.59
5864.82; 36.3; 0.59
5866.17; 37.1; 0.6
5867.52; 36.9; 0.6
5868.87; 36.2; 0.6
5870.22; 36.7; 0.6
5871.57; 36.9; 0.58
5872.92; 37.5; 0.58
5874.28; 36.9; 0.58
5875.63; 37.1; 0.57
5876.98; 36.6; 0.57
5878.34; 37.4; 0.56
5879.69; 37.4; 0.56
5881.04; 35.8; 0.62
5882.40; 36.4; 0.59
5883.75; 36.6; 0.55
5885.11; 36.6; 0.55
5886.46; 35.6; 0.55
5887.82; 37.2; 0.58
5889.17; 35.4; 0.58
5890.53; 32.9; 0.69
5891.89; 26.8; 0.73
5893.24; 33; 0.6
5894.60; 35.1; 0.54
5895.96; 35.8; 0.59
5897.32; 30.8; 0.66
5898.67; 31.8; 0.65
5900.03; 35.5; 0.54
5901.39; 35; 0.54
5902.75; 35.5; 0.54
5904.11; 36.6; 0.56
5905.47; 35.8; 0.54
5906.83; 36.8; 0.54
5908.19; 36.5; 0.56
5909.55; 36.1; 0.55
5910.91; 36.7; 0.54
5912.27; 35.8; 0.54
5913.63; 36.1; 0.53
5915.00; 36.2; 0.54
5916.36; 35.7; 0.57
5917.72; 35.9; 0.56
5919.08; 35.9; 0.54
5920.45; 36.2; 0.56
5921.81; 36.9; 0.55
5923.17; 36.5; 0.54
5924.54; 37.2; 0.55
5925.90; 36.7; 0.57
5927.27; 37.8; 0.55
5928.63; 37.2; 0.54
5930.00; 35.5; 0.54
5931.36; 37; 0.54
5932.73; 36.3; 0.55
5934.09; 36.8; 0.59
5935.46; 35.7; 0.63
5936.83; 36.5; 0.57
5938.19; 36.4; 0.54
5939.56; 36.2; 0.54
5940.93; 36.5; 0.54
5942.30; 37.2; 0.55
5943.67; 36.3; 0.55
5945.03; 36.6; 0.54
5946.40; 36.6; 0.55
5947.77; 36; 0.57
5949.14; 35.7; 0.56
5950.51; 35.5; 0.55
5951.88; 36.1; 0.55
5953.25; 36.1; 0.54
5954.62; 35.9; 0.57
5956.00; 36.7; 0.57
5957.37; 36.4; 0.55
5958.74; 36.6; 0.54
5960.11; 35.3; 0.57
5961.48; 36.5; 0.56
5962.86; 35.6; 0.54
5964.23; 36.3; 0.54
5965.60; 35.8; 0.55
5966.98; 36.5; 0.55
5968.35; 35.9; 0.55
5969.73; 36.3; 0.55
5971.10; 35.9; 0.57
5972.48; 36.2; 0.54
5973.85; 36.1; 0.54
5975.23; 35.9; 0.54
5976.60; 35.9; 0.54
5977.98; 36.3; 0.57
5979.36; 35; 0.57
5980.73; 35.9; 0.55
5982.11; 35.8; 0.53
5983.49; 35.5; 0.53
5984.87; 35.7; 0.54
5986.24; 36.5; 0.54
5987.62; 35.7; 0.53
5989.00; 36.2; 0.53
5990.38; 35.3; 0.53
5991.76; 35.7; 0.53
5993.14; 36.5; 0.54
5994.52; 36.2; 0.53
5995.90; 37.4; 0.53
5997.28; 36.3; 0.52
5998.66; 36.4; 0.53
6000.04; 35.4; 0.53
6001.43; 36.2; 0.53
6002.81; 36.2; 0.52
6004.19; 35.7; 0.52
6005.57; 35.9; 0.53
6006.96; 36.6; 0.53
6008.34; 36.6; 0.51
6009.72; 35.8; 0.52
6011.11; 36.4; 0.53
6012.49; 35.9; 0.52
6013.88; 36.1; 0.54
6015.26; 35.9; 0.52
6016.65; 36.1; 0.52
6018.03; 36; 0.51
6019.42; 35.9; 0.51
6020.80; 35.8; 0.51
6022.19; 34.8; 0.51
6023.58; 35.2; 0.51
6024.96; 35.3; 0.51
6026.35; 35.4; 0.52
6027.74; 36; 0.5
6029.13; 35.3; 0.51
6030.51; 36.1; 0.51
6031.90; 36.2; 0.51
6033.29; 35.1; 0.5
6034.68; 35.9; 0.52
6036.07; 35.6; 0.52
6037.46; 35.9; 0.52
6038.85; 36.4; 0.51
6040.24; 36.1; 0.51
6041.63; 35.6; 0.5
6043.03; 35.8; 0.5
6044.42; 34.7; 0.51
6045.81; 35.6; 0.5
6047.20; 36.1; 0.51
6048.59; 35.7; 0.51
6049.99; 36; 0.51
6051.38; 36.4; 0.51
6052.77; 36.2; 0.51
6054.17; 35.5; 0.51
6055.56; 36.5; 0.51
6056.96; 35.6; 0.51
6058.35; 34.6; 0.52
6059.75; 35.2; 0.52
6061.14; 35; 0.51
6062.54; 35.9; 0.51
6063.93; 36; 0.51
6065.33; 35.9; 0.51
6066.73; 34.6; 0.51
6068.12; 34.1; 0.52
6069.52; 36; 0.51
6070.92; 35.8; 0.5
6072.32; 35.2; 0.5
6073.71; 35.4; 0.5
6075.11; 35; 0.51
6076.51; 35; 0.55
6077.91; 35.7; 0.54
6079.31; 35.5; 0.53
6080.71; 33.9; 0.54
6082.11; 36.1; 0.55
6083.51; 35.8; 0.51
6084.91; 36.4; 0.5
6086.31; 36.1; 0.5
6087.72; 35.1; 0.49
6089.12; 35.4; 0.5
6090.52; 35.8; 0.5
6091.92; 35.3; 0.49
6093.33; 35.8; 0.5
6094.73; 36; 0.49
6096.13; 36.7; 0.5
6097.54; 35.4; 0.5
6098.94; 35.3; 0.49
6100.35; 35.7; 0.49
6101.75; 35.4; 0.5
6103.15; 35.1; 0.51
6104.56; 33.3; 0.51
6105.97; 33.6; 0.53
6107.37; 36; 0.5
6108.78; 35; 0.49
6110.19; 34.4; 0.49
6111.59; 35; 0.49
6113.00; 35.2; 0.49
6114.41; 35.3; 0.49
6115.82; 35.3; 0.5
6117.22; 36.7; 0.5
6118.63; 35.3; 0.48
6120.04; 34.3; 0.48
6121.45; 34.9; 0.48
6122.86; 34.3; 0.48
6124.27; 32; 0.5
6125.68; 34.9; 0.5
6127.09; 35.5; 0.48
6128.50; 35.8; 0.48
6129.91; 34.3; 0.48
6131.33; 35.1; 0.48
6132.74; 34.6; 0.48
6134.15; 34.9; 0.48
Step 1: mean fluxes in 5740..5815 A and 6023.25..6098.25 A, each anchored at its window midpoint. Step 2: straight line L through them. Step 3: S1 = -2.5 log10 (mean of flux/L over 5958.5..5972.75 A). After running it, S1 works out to 0.00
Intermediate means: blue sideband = 37.3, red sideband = 35.6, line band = 36.1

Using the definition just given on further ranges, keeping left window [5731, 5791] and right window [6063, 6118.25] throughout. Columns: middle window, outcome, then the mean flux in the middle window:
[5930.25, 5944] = -0.01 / 36.5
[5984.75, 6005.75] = -0.01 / 36.1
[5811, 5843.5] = -0.02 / 37.7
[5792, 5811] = -0.01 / 37.4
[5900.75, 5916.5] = 0.01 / 36.1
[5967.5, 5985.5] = 0.00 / 35.9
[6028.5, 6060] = 0.00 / 35.8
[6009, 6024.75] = 0.00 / 35.8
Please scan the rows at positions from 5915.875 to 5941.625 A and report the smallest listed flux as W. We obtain 35.5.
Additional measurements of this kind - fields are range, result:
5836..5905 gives 26.8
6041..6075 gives 34.1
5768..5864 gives 35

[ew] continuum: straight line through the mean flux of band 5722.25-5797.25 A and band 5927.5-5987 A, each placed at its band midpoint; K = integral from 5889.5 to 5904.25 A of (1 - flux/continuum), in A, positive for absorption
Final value 1.2 A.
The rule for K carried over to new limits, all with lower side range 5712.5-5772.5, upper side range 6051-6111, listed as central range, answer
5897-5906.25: 0.5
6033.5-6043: -0.1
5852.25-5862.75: 0.0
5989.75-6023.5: -0.2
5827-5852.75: -0.5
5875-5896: 0.7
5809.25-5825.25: -0.4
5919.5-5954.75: -0.2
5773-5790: 0.0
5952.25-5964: 0.0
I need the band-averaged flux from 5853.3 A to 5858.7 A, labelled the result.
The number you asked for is 36.9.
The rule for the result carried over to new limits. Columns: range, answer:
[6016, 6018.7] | 36.1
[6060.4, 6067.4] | 35.5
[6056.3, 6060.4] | 35.1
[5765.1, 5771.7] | 36.9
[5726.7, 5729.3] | 37.8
